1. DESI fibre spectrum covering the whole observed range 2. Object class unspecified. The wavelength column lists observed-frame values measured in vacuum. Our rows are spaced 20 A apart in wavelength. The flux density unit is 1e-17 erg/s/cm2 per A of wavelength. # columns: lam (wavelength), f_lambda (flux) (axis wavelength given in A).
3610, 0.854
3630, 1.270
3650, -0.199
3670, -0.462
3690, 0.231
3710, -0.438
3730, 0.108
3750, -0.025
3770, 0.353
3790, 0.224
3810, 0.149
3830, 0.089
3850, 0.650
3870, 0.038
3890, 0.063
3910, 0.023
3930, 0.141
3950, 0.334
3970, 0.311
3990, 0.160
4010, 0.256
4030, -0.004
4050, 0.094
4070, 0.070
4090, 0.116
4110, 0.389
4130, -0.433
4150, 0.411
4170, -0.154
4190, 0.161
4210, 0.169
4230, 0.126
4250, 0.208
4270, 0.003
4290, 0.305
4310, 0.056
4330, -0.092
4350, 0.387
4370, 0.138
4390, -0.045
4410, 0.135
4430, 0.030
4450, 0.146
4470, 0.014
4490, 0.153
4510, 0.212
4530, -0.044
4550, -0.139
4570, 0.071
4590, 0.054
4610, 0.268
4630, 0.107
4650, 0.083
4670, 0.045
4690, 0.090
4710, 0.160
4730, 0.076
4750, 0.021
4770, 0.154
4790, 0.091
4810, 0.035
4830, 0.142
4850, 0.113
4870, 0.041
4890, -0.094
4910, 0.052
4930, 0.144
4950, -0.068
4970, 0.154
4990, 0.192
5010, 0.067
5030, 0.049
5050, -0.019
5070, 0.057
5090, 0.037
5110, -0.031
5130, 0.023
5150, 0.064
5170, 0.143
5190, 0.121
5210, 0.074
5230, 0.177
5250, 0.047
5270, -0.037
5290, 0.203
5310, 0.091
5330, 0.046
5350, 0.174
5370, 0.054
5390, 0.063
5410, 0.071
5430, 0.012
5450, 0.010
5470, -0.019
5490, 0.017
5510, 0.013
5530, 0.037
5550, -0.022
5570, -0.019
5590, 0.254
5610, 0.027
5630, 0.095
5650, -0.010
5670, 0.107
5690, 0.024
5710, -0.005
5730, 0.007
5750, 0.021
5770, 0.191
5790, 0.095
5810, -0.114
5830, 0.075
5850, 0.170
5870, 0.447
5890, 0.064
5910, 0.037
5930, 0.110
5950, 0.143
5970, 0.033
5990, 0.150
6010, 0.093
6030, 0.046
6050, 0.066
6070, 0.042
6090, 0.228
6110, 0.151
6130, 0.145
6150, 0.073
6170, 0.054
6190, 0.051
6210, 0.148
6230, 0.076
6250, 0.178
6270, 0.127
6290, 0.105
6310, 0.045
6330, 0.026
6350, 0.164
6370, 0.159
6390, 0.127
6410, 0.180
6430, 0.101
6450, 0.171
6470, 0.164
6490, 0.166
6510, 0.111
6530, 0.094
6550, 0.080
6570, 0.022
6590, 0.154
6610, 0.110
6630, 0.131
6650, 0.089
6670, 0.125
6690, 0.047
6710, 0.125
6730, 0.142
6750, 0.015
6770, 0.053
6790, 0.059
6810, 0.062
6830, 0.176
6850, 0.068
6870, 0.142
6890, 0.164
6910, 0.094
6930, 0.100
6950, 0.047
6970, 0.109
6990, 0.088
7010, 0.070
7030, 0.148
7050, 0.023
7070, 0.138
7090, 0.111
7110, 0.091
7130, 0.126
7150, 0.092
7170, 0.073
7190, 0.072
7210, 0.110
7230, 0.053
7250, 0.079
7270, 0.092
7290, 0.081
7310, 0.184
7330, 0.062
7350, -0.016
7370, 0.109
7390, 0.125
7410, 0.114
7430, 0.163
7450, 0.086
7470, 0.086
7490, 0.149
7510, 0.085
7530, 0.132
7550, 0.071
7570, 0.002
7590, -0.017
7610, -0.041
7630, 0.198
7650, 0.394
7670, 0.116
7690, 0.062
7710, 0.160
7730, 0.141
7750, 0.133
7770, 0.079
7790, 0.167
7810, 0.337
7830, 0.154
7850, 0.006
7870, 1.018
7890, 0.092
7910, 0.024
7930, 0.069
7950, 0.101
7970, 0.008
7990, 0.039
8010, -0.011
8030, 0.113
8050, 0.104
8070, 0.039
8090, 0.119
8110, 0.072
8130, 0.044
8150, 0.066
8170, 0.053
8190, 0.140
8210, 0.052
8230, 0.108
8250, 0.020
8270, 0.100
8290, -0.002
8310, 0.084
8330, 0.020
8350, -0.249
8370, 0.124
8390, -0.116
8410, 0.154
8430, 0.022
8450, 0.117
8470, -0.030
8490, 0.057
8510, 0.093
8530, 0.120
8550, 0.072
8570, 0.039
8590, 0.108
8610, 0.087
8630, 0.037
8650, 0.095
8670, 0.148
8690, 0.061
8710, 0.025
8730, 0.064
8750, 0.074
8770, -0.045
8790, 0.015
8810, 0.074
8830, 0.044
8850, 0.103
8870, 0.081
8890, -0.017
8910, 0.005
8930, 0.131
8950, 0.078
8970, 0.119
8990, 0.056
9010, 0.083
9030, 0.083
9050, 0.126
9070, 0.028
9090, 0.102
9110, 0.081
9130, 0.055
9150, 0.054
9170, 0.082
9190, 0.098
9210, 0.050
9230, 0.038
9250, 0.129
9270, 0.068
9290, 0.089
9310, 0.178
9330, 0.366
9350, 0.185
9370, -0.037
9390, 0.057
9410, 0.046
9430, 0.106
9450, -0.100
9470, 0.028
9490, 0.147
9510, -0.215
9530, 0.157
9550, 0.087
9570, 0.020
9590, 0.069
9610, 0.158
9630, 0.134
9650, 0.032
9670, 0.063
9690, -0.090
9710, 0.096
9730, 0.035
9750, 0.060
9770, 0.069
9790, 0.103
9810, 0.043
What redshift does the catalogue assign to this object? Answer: 0.573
